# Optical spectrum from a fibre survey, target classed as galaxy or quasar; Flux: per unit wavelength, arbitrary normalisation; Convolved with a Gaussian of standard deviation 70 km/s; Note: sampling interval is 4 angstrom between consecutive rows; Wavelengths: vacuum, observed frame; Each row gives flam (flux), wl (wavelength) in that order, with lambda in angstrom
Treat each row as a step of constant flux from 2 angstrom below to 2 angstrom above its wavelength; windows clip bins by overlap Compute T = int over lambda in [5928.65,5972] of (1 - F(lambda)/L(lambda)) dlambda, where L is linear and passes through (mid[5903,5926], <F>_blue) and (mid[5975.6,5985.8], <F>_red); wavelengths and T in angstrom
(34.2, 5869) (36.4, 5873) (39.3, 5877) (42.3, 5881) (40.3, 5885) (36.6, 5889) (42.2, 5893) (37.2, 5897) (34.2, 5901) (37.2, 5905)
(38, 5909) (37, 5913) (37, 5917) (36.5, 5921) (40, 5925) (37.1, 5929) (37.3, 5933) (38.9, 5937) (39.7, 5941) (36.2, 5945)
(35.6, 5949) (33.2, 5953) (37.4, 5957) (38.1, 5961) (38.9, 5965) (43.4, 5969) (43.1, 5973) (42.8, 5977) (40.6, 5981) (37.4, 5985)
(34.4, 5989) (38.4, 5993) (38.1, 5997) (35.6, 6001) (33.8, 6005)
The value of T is 1.3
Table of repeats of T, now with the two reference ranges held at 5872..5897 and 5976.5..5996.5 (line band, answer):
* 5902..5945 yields 1.5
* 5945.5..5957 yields 1.1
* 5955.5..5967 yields 0.1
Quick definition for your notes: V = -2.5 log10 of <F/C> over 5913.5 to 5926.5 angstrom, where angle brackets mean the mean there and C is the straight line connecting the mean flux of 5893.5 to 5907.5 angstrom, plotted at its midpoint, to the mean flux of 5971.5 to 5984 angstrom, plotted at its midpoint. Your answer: 0.01 mag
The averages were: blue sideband 36.9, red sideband 41.7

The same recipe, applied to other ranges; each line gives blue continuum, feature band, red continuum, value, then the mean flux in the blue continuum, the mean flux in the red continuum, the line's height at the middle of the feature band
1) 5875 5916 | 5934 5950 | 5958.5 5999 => 0.04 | 38.4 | 39.5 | 39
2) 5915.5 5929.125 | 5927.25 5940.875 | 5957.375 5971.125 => 0.01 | 37.7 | 39.8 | 38.3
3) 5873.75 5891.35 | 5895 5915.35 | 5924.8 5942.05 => 0.06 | 39.4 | 38.4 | 39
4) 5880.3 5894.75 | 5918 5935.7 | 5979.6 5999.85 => 0.04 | 40.1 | 37.6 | 39.2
